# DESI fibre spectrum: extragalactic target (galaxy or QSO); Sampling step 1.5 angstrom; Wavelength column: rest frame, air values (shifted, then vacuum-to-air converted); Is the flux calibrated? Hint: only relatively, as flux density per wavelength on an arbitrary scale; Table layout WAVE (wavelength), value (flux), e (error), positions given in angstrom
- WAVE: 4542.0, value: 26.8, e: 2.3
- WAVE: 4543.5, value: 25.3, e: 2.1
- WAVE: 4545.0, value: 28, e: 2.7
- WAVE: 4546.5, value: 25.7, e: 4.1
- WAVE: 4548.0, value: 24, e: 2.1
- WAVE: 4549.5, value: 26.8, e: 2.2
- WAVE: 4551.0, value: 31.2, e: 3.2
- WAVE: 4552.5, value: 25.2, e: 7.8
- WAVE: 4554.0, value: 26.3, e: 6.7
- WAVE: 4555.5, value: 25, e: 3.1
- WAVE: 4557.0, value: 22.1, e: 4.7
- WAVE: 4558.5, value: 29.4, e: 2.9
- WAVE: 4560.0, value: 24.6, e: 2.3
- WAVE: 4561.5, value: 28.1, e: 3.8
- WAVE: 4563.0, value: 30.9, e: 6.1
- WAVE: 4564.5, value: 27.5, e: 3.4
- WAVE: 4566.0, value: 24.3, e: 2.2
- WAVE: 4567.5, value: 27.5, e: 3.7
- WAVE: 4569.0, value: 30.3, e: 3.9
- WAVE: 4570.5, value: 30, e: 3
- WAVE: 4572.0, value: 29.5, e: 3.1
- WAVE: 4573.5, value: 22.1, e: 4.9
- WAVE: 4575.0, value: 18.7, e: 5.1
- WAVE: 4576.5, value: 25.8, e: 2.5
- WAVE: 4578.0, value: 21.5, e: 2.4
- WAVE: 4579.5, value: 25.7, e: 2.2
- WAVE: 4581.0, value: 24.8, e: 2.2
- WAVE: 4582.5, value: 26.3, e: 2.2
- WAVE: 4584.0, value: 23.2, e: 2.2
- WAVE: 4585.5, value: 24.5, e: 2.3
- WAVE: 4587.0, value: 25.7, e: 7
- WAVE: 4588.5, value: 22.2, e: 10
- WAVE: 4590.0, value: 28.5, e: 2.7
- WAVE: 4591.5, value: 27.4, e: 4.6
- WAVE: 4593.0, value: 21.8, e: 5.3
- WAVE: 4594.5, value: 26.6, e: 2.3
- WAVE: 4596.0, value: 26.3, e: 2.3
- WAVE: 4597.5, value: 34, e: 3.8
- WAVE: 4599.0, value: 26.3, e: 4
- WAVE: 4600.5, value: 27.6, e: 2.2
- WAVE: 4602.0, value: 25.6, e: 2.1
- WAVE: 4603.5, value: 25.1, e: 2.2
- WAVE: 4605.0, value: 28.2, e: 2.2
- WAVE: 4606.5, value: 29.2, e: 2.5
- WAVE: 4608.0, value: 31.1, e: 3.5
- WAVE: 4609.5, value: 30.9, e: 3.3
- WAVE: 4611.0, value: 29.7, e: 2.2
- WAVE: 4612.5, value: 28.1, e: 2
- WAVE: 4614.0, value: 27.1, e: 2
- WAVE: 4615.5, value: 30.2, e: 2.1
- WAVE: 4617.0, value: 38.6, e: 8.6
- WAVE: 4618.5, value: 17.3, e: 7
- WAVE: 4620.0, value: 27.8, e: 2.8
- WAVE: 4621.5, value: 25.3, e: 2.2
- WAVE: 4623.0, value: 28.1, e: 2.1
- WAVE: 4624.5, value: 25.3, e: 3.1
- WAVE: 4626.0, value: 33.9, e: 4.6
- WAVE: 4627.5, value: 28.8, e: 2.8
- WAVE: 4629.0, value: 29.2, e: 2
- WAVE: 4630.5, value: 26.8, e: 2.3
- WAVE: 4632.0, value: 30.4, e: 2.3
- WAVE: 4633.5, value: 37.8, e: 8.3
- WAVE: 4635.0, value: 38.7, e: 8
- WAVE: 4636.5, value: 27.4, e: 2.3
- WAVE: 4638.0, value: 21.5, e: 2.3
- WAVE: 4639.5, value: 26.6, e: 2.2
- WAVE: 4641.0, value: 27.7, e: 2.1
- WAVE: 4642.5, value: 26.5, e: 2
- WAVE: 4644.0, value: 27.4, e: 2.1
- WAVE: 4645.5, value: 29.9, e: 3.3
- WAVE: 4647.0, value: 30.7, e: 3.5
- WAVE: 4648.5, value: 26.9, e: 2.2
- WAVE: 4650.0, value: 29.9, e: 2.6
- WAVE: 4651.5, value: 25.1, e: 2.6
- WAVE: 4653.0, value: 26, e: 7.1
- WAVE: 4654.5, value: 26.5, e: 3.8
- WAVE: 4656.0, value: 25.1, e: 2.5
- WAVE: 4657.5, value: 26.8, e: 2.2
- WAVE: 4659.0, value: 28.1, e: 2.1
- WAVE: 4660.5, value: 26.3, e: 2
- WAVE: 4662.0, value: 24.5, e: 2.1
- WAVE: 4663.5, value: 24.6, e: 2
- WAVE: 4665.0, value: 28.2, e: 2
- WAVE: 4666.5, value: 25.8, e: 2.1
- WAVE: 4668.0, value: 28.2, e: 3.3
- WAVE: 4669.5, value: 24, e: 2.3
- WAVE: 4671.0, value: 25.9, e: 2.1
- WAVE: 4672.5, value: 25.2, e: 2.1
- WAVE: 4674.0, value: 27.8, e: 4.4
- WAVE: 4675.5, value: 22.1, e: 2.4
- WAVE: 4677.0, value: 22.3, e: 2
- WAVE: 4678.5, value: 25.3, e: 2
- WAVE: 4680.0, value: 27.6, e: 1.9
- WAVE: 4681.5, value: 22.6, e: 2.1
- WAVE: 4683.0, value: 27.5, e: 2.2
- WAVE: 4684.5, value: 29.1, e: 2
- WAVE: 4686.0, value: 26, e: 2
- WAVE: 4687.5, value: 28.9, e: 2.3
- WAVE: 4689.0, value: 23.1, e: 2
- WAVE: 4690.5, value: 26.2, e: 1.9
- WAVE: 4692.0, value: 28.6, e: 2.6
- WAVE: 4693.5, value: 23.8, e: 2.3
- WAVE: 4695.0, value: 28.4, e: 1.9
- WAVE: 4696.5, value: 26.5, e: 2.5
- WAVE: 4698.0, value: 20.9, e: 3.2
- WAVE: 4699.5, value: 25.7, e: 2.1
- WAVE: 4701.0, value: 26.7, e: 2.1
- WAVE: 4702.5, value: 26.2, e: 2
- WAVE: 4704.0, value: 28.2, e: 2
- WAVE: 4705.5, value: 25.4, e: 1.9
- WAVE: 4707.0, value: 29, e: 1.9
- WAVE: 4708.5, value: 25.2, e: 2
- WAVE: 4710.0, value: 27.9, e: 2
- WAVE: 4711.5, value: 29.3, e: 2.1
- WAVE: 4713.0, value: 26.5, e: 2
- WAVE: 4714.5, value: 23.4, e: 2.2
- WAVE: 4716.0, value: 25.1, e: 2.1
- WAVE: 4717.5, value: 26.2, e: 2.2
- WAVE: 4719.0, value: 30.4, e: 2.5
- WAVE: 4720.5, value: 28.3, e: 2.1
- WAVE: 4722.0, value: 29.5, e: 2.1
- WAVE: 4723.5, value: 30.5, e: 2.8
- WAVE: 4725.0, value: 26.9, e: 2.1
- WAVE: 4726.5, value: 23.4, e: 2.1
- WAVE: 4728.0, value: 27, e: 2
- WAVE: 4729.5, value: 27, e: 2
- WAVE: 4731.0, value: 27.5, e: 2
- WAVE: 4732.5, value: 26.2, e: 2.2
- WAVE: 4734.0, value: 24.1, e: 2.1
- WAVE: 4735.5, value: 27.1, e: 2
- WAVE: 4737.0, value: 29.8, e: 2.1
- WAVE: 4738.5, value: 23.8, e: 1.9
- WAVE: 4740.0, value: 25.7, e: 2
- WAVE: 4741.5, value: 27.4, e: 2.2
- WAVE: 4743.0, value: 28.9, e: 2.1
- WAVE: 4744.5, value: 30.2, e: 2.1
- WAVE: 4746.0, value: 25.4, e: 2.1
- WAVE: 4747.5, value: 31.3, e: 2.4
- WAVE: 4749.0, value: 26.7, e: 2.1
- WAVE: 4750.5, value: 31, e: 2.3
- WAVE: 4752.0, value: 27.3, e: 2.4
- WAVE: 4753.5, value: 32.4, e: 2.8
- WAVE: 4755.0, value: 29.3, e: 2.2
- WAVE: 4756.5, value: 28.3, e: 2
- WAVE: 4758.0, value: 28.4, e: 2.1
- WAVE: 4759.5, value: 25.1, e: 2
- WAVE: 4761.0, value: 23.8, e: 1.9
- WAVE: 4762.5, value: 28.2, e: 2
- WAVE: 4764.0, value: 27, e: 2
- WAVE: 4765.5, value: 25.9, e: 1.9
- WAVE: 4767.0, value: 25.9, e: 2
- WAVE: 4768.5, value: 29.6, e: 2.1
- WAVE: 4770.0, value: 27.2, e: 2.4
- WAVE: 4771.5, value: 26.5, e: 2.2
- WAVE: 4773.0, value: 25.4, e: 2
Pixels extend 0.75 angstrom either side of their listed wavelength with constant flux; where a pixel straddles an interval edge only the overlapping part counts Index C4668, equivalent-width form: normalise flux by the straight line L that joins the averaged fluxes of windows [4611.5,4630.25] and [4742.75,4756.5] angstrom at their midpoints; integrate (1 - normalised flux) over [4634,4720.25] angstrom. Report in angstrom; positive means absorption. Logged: 6.1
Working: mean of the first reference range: 28.3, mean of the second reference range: 29.1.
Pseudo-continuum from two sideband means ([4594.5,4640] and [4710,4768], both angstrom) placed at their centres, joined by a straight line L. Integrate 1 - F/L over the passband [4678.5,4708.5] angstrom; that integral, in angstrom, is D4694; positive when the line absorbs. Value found 1.7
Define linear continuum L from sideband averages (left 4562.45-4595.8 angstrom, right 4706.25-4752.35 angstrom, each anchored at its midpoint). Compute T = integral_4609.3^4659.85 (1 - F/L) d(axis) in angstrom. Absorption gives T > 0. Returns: -4.1 angstrom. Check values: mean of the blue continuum 25.7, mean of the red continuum 27.4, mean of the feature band 28.4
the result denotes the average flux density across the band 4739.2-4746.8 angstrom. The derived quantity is 27.5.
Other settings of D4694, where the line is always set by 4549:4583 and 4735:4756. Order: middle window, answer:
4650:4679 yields 1.7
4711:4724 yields 0.2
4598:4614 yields -0.9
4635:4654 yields -0.3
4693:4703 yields 0.8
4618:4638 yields -1.4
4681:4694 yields 0.6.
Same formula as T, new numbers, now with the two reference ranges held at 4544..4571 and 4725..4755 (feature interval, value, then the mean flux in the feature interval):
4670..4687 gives 1.08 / 25.6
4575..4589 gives 1.52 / 24.1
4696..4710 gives 0.68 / 26.1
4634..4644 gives -0.38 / 28.3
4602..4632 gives -1.39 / 28.4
